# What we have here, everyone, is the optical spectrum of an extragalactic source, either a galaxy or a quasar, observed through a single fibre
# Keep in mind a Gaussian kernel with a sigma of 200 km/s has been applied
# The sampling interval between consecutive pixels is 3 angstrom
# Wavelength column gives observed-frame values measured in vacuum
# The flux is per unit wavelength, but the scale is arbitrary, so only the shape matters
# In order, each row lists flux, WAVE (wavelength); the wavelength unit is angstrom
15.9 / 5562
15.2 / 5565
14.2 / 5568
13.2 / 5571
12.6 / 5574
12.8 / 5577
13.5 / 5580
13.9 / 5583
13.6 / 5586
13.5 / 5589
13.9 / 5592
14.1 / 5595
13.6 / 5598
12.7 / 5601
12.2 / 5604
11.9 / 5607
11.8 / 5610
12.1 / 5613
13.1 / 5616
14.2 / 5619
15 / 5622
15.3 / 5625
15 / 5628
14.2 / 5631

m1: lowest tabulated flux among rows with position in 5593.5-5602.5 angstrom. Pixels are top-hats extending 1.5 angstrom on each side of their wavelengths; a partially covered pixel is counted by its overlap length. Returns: 12.7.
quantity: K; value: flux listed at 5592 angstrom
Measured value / 13.9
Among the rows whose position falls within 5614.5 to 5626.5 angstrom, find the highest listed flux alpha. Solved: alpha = 15.3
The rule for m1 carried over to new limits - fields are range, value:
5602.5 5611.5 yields 11.8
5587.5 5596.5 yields 13.5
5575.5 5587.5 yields 12.8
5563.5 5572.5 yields 13.2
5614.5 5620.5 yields 13.1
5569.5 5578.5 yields 12.6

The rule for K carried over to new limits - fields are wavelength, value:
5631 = 14.2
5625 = 15.3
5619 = 14.2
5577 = 12.8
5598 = 13.6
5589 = 13.5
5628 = 15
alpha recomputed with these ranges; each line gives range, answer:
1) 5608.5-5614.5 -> 12.1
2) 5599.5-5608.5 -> 12.7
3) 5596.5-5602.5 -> 13.6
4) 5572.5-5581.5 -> 13.5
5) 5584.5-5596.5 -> 14.1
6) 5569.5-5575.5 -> 13.2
